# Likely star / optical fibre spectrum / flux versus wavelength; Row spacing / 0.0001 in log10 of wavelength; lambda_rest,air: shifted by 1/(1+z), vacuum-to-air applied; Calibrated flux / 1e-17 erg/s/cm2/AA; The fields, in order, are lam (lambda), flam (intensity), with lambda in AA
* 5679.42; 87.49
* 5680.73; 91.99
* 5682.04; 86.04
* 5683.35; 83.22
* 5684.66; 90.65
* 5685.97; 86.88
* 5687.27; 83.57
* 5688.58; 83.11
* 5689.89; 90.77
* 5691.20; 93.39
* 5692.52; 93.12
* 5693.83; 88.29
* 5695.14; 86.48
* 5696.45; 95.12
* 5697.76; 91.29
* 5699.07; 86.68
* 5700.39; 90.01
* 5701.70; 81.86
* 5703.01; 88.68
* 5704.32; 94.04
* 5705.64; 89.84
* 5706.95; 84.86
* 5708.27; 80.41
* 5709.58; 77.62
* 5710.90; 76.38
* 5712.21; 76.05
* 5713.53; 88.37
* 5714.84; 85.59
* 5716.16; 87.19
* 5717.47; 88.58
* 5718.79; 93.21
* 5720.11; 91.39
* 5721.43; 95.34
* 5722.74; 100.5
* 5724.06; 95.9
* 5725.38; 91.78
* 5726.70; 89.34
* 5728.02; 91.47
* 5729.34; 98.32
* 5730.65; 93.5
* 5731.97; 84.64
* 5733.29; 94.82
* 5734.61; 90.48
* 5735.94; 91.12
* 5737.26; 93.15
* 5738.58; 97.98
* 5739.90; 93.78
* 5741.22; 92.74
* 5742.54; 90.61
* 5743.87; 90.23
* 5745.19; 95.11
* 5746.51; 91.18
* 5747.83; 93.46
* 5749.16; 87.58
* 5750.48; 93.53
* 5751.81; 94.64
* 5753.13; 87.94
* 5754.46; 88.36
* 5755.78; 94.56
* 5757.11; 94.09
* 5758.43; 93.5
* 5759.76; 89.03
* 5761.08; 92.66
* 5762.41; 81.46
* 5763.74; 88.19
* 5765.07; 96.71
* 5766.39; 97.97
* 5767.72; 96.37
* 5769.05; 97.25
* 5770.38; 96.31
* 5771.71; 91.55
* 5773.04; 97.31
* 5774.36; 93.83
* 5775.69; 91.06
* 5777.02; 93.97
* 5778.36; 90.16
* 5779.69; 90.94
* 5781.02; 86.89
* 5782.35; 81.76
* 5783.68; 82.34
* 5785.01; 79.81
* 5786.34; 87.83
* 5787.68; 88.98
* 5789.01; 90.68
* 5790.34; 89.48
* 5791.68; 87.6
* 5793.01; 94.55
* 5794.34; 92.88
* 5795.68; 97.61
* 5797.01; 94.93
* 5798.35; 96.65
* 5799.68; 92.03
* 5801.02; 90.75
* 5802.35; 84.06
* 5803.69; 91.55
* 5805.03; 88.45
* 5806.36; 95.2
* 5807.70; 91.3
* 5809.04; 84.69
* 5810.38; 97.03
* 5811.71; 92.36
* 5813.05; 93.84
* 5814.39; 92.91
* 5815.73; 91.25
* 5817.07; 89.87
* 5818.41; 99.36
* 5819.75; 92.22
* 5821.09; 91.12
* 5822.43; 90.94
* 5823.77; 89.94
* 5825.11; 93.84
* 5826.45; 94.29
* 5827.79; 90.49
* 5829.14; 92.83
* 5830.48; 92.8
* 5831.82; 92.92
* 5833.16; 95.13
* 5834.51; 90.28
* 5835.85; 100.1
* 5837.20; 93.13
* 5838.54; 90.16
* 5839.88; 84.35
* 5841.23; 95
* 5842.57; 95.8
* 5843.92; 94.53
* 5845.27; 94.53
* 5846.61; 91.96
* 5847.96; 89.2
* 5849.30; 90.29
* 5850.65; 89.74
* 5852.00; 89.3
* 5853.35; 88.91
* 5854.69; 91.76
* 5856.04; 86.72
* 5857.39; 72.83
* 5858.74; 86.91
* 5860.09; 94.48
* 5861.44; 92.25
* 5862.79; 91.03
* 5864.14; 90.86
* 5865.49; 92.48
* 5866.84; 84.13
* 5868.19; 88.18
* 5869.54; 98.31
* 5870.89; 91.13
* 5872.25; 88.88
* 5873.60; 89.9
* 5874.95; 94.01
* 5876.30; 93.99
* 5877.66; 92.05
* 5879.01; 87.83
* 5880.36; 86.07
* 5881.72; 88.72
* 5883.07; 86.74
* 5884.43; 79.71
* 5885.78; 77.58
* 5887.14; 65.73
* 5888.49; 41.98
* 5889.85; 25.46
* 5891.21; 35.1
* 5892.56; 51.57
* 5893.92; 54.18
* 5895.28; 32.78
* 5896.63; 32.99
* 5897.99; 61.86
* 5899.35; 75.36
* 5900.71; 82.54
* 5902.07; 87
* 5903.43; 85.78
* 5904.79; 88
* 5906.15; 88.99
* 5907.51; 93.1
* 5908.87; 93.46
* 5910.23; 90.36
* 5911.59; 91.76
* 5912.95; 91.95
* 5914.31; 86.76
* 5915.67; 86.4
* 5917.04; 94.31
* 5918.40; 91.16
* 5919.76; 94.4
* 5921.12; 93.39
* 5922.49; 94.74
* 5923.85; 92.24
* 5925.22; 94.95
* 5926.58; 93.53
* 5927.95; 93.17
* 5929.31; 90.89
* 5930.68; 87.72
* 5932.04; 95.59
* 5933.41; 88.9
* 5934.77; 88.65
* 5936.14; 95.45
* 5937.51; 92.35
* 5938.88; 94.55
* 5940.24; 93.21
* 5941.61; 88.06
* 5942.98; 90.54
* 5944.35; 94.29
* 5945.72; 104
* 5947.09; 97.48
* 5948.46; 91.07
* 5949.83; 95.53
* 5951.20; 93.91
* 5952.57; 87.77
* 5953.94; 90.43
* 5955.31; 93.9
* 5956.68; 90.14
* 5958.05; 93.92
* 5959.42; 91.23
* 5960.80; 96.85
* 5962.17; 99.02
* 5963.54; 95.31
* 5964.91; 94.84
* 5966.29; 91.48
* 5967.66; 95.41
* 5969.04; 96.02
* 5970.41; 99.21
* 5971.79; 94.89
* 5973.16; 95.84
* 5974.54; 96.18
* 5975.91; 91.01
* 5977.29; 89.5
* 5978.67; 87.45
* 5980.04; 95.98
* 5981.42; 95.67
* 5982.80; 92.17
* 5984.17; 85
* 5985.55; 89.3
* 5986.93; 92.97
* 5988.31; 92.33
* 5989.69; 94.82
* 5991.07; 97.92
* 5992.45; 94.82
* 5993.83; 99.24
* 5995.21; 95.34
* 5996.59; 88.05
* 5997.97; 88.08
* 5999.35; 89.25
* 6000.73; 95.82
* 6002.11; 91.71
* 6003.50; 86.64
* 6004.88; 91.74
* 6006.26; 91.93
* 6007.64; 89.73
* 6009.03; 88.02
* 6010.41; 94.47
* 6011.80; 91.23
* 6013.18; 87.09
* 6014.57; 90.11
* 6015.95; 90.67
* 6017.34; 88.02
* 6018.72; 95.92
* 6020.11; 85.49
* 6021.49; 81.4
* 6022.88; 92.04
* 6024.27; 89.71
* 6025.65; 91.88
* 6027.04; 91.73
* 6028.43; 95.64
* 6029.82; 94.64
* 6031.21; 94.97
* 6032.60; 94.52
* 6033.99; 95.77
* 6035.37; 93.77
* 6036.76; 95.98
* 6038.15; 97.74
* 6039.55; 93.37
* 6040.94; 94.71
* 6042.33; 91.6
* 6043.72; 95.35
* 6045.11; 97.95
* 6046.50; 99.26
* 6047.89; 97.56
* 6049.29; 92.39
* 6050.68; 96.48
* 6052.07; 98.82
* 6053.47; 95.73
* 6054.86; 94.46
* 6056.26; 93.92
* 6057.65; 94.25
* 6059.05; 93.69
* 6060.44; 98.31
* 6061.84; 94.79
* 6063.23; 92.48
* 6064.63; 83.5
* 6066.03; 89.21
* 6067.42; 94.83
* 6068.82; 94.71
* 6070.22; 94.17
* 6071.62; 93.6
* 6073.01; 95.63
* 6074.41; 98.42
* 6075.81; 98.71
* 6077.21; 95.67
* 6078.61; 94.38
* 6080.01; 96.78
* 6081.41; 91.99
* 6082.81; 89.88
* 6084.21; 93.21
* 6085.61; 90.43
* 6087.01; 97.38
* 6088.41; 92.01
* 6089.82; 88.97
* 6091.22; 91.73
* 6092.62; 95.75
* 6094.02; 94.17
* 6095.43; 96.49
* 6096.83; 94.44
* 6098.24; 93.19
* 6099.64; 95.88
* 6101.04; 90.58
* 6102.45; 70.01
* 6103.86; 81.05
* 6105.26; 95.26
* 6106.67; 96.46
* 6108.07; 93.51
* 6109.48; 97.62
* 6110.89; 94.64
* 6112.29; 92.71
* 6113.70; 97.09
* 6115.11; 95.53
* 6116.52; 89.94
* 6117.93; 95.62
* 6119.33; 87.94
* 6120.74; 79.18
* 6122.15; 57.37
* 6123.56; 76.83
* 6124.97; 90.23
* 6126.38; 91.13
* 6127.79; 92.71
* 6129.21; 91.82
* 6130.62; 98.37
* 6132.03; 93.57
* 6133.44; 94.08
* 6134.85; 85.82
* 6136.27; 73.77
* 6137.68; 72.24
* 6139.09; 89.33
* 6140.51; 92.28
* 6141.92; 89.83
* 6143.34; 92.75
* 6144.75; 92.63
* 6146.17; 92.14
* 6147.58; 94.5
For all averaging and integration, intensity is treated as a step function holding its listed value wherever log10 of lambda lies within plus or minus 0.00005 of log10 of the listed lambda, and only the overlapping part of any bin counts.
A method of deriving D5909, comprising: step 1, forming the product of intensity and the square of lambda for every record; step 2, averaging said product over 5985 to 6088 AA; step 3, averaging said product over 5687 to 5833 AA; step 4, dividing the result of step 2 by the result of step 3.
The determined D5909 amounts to 1.13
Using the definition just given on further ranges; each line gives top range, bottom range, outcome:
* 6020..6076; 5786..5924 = 1.16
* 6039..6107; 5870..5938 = 1.21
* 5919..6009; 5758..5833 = 1.08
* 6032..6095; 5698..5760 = 1.17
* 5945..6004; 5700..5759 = 1.12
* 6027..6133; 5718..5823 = 1.12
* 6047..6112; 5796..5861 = 1.11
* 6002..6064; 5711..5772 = 1.12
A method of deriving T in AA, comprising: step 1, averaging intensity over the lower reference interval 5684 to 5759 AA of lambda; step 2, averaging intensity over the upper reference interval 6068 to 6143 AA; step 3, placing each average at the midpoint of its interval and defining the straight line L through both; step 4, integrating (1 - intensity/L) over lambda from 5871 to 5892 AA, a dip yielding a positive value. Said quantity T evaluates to 3.38 AA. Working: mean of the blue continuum 90.1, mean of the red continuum 90.8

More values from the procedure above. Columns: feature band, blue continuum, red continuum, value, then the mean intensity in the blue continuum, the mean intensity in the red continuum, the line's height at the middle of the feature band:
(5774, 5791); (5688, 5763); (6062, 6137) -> 0.39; 90.1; 91.2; 90.3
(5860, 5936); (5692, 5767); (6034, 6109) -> 7.78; 90.4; 93.7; 92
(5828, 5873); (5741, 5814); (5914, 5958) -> 0.48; 91.4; 92.6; 91.9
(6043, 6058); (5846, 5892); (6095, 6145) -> -1.46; 83.2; 89.1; 87.5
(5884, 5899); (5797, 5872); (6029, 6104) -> 6.71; 91.4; 93.8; 92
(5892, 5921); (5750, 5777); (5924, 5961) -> 4.25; 92.9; 92.8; 92.8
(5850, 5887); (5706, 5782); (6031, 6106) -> 1.49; 91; 93.7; 92.1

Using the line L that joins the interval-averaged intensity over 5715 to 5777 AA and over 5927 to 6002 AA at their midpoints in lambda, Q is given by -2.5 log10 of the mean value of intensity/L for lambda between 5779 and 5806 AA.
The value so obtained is 0.04 mag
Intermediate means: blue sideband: 92.6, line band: 89.6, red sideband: 93.2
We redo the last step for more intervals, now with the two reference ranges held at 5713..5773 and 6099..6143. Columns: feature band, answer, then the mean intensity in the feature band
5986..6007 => -0.03 mag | 92.7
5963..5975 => -0.06 mag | 95.4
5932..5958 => -0.03 mag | 92.9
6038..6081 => -0.07 mag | 94.9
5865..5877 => 0.00 mag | 91.2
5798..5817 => 0.00 mag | 91.4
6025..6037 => -0.06 mag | 94.3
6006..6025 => 0.00 mag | 89.7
